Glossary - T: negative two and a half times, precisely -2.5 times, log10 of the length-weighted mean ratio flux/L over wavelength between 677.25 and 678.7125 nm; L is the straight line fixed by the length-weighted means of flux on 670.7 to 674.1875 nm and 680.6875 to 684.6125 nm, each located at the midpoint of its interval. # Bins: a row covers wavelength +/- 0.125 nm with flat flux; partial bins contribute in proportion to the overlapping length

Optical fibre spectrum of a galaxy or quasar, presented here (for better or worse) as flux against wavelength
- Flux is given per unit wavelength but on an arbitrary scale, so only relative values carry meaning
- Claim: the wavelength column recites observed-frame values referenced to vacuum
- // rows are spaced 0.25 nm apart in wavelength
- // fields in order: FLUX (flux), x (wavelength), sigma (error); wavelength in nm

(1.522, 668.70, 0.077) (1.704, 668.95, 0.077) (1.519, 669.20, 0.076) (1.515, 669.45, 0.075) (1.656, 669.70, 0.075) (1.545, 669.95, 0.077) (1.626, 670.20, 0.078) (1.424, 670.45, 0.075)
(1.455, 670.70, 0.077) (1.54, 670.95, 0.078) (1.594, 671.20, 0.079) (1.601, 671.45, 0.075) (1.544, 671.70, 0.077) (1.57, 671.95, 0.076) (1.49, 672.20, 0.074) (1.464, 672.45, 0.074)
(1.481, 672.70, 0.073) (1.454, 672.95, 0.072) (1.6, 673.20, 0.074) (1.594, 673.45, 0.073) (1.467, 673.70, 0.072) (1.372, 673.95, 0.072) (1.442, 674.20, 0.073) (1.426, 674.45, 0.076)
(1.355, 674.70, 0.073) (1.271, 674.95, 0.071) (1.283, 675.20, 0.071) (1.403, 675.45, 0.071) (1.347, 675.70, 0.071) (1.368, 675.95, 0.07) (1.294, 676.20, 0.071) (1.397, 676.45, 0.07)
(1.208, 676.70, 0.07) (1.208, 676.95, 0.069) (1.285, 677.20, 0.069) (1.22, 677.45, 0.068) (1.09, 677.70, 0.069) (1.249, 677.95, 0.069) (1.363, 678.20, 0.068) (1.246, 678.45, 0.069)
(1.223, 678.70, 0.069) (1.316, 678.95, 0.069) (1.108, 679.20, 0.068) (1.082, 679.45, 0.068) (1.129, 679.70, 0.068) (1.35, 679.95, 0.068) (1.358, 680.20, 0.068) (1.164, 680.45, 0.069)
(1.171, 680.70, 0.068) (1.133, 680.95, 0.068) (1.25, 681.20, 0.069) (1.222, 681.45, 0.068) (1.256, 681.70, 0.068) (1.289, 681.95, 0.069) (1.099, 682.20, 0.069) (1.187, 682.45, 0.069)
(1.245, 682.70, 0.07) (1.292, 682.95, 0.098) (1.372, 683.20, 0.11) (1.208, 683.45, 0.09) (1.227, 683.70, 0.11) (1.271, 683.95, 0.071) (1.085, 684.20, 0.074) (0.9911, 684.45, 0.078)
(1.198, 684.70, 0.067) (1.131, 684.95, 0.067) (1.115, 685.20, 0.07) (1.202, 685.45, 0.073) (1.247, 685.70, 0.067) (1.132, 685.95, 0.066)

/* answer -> 0.09 mag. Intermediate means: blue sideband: 1.52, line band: 1.24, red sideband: 1.21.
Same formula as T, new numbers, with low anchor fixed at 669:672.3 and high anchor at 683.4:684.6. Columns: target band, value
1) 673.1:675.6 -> 0.016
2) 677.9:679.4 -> 0.060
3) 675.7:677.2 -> 0.064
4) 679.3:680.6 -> 0.052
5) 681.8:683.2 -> -0.034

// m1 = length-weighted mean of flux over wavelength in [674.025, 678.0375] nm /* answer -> 1.3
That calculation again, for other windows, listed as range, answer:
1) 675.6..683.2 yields 1.24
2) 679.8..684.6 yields 1.22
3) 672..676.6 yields 1.42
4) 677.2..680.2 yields 1.22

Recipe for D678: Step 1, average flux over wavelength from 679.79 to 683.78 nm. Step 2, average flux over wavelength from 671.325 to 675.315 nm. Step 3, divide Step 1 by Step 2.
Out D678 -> 0.8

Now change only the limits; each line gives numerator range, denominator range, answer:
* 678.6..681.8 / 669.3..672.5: 0.79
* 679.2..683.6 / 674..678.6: 0.94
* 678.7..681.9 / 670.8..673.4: 0.79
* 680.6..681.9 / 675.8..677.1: 0.94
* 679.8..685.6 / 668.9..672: 0.78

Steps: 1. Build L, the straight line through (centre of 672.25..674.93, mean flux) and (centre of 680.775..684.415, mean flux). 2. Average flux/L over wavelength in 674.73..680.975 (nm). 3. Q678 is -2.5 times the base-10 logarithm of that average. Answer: 0.08 mag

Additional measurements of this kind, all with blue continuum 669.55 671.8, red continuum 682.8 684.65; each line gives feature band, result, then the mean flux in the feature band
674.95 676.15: 0.07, 1.34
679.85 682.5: 0.04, 1.23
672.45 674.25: 0.00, 1.49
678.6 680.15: 0.10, 1.21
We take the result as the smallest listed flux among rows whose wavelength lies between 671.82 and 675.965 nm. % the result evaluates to 1.271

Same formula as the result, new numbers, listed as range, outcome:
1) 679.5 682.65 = 1.099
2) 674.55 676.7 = 1.208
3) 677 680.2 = 1.082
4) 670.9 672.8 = 1.464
